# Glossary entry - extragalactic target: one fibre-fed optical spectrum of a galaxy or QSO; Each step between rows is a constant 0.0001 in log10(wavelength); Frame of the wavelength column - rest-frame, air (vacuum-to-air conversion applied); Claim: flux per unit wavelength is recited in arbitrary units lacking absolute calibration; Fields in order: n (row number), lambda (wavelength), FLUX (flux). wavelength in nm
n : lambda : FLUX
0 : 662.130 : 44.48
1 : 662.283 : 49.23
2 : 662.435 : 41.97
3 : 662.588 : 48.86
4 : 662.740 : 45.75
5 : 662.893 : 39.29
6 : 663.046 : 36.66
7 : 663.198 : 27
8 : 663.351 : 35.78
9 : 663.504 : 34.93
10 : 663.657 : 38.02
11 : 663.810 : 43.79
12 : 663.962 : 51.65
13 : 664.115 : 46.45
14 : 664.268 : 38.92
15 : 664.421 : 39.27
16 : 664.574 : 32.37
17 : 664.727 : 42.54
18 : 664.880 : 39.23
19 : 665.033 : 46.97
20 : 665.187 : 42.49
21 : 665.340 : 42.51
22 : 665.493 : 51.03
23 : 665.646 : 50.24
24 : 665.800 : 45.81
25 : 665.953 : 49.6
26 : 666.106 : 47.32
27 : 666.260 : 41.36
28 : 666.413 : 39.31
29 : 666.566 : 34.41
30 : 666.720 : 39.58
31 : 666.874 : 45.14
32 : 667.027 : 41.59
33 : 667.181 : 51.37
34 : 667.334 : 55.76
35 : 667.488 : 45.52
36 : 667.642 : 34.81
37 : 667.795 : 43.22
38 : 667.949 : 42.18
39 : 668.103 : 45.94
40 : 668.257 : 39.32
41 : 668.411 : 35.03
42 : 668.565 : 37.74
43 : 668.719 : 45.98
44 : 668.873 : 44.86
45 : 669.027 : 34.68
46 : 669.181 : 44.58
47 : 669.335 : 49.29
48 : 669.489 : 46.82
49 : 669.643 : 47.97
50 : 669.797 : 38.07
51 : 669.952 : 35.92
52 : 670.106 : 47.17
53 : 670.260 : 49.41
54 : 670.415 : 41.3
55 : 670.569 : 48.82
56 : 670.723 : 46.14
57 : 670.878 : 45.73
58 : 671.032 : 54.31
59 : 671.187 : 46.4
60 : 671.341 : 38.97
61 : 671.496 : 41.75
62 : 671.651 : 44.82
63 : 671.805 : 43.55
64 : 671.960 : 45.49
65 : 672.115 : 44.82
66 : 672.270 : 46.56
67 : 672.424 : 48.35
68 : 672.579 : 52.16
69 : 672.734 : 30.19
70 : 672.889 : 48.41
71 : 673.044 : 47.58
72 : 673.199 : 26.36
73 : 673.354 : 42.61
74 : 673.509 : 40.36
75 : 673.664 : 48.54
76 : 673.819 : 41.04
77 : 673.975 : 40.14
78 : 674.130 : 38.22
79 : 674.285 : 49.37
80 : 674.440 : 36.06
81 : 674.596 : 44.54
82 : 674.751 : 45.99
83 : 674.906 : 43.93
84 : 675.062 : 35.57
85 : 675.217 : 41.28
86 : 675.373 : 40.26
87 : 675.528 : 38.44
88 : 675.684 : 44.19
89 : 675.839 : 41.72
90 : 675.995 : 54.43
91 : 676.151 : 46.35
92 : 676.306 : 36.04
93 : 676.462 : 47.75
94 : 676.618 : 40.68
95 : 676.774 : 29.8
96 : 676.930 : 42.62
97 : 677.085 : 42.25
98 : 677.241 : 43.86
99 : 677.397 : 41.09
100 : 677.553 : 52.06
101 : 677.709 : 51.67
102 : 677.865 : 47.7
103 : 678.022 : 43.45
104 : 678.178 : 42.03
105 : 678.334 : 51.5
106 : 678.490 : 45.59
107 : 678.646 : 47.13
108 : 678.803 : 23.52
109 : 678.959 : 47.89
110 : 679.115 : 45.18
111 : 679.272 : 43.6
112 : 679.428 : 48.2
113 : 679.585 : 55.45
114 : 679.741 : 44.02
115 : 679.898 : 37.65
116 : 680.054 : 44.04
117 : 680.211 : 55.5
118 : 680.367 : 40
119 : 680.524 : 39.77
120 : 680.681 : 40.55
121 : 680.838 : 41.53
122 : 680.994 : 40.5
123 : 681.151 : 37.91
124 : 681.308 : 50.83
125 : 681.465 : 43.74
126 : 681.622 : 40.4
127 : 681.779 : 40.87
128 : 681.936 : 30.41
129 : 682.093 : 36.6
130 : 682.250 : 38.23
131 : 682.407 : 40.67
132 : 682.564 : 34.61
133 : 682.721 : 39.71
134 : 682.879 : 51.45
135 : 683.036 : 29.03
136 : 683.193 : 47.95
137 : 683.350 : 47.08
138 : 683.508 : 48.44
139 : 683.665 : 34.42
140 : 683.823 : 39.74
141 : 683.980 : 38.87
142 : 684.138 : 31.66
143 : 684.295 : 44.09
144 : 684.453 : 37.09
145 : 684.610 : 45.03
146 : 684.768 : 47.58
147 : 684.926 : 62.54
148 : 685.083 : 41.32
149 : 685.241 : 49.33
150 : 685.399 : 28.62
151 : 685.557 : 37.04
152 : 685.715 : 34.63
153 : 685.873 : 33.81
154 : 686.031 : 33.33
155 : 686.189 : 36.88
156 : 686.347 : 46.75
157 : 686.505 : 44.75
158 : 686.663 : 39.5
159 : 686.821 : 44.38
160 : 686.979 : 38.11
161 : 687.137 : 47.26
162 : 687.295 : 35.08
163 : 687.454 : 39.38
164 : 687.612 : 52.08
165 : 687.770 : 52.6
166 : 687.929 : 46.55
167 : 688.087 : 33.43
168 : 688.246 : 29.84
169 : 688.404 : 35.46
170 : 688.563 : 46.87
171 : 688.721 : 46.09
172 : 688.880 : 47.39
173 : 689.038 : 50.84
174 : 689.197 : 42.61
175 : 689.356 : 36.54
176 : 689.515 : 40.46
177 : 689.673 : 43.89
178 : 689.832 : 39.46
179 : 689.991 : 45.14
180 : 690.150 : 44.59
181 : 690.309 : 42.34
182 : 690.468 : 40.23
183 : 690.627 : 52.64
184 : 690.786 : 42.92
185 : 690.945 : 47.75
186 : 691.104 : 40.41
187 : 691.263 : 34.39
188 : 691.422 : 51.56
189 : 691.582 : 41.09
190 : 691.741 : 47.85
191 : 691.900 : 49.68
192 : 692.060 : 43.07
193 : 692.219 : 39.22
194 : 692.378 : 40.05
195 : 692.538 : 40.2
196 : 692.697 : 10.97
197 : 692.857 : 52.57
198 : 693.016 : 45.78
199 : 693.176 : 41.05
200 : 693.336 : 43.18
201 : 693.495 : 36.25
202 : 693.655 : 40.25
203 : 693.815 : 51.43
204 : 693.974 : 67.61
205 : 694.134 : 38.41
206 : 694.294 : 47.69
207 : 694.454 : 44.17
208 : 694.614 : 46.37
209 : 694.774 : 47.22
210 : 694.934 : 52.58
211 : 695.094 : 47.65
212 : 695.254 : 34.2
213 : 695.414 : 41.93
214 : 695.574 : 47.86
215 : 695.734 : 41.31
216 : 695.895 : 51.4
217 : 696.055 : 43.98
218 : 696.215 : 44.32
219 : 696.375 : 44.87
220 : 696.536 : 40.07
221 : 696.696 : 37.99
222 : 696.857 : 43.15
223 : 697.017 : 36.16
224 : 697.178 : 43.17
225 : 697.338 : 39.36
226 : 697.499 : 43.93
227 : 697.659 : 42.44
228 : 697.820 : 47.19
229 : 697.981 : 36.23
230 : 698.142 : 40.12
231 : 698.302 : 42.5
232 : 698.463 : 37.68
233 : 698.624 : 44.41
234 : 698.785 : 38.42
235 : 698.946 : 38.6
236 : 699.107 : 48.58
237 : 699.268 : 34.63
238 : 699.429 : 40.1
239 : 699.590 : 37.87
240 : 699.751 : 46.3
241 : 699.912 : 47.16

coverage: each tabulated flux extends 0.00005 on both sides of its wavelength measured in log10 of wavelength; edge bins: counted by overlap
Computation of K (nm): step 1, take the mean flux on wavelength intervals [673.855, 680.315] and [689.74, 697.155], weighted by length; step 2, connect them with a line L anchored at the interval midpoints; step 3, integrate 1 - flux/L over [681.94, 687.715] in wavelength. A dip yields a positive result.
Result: 0.35 nm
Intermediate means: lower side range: 43.6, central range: 40.9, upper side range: 43.5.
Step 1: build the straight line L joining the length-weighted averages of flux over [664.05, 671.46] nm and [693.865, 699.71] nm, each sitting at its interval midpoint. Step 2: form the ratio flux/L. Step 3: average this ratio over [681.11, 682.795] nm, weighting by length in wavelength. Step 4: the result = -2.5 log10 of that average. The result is 0.10 mag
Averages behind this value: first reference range 43.6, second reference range 43.2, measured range 39.5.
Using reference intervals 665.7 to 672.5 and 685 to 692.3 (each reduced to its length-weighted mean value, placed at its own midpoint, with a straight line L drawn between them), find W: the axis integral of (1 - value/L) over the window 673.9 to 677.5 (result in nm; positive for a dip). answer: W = 0.115 nm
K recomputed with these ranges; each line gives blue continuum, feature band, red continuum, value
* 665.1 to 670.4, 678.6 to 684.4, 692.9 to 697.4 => 0.32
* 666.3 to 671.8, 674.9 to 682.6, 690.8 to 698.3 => 0.13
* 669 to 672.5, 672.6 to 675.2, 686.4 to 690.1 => 0.18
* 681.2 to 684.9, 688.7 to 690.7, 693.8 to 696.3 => 0.01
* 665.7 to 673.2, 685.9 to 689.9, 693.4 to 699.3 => 0.15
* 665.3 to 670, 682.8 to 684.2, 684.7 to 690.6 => 0.05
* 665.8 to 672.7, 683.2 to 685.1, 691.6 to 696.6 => 0.03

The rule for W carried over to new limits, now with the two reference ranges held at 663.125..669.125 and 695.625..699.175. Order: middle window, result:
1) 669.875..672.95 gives -0.21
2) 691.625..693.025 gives 0.04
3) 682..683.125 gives 0.09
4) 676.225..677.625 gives 0.01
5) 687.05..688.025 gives -0.07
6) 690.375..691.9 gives -0.09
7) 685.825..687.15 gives 0.06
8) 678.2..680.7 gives -0.13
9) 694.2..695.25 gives -0.11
